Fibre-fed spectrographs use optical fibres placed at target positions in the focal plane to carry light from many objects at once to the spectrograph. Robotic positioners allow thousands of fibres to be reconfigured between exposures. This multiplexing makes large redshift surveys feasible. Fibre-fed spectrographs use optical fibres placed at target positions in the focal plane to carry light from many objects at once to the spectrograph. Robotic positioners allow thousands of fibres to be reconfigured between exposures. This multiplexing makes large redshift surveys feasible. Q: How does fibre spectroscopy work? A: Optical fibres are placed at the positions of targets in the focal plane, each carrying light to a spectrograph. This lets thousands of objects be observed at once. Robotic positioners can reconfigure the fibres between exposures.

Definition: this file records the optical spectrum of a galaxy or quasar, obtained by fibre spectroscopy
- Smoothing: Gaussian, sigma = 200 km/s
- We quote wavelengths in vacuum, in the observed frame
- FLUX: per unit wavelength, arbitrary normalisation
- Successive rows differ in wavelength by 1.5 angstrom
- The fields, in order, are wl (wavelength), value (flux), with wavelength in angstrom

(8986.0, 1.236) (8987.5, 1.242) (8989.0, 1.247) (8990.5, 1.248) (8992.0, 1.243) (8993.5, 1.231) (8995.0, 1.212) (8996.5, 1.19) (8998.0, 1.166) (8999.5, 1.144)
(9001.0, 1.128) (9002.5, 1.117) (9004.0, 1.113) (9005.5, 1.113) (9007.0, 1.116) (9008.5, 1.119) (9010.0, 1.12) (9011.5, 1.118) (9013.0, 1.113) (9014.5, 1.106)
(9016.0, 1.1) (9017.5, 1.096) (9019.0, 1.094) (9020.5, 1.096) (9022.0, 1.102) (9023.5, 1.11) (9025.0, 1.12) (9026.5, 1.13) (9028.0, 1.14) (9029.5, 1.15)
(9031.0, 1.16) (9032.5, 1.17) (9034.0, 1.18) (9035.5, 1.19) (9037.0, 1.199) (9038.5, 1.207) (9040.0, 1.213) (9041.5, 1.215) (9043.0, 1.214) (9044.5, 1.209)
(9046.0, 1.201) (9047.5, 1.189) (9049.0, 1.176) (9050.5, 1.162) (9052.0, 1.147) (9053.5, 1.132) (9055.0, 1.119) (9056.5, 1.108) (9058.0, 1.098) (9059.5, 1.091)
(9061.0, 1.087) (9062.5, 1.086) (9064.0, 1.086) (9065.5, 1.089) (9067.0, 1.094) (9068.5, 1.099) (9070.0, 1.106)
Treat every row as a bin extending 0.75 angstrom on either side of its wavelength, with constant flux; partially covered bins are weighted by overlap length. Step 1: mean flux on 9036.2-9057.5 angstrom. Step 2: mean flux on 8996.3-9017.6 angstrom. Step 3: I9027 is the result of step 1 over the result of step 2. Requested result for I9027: 1.05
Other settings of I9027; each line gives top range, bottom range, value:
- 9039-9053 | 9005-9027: 1.07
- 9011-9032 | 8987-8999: 0.92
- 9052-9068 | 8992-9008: 0.95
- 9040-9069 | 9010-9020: 1.03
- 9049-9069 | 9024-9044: 0.94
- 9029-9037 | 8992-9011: 1.02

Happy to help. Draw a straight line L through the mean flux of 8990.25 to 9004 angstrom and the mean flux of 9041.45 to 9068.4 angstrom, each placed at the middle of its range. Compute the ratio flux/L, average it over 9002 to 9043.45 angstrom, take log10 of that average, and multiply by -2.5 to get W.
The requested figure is 0.02 mag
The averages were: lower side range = 1.18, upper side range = 1.14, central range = 1.14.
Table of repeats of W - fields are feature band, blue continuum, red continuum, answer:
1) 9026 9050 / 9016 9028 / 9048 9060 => -0.06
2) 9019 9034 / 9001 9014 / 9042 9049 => 0.03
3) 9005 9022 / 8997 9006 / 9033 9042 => 0.04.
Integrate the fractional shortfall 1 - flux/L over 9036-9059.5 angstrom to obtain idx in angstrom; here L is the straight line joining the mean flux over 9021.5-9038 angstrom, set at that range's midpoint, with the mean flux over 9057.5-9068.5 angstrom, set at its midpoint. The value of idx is -1.1 angstrom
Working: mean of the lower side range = 1.15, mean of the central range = 1.17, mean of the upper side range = 1.09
